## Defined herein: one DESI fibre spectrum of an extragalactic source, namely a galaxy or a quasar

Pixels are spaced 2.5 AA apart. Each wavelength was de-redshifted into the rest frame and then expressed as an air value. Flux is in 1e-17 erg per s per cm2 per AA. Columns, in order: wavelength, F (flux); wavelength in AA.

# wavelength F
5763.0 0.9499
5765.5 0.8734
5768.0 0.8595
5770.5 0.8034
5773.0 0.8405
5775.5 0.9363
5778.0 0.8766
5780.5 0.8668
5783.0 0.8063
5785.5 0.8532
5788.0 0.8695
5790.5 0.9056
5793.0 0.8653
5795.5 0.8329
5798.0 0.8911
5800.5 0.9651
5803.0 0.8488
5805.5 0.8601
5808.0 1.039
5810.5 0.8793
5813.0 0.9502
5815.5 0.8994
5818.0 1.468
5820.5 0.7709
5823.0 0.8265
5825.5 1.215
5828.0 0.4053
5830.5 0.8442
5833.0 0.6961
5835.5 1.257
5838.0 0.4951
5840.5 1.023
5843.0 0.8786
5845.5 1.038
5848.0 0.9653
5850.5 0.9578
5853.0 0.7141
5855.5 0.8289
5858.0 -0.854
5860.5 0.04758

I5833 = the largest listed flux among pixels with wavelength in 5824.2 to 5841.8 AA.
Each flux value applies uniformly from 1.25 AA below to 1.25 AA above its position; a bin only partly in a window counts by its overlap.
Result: 1.257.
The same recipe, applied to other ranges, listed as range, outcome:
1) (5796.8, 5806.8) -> 0.9651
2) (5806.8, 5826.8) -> 1.468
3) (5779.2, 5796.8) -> 0.9056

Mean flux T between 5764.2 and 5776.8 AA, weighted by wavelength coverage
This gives 0.863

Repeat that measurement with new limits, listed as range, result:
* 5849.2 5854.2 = 0.838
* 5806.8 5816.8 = 0.944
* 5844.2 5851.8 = 0.985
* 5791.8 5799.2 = 0.863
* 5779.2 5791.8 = 0.86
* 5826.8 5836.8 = 0.801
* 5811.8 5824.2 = 0.984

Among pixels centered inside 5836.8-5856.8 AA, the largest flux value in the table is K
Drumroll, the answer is 1.038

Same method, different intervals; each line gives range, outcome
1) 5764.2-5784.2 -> 0.9363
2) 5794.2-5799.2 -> 0.8911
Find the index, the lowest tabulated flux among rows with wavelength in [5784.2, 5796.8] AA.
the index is 0.8329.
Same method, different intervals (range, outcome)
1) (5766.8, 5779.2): 0.8034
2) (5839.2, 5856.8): 0.7141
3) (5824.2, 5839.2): 0.4053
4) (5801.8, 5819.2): 0.8488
